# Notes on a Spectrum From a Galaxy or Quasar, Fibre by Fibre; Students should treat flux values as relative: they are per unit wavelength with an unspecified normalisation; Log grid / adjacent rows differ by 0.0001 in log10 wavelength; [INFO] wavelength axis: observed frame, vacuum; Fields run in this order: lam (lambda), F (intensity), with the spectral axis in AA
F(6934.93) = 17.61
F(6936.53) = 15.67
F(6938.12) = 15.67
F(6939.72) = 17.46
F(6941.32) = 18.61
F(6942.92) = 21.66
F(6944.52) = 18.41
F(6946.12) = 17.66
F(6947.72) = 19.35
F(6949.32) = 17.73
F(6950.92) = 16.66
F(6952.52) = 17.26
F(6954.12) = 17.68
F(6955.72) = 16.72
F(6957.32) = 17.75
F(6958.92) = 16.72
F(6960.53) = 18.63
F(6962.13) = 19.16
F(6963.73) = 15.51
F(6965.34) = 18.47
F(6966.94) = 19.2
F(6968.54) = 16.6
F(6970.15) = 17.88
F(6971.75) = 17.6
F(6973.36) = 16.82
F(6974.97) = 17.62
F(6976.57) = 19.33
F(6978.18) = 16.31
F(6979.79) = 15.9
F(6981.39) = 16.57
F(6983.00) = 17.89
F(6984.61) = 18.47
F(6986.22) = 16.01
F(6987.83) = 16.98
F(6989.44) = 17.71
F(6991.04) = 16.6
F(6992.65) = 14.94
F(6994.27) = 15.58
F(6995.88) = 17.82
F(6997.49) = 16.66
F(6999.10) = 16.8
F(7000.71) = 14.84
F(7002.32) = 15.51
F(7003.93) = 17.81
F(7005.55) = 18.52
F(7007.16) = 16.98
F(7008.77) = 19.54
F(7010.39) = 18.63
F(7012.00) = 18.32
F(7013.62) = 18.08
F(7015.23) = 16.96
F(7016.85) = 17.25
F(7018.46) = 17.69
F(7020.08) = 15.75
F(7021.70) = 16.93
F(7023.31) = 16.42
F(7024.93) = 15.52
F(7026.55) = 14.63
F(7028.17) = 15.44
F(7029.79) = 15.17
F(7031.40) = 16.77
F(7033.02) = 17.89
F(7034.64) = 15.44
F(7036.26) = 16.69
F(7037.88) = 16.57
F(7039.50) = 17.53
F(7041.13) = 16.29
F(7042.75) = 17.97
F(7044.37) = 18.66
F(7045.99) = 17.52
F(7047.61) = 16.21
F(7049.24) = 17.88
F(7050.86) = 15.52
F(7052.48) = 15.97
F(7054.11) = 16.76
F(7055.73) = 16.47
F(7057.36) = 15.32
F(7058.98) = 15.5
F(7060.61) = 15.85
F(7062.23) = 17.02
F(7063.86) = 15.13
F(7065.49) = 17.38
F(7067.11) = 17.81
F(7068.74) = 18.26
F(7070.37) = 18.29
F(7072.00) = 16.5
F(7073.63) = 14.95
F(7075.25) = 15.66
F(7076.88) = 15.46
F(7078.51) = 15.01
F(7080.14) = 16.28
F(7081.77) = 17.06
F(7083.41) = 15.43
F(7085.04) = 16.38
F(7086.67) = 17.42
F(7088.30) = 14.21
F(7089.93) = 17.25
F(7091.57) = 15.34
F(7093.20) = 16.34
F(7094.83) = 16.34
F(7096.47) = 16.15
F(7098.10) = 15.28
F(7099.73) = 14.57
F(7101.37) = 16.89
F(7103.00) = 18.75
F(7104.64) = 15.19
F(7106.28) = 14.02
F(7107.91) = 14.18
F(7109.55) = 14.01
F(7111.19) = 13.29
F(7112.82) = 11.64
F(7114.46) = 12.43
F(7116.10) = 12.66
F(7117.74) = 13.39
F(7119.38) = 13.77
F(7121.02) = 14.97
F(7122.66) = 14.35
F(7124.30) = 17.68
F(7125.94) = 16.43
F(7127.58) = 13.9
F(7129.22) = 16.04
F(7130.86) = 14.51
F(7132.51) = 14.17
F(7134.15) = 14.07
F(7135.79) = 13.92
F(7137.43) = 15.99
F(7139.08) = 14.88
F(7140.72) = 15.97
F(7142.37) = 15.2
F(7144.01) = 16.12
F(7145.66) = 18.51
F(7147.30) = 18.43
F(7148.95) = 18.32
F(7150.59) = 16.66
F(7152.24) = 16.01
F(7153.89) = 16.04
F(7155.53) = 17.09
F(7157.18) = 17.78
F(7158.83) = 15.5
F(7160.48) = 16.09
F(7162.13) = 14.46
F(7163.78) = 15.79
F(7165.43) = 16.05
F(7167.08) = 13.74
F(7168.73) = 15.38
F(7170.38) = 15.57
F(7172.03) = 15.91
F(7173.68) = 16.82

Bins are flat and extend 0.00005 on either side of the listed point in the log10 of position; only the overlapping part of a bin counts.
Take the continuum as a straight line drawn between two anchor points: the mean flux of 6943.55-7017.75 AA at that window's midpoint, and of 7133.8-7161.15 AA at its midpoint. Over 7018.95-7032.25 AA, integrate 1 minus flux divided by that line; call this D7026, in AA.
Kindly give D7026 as 0.9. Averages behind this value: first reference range 17.4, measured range 15.9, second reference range 16.3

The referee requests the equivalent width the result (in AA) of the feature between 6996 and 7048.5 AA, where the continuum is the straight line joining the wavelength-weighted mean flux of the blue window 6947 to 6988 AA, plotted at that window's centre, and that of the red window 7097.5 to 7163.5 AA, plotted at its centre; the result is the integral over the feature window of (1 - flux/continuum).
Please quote -0.5 AA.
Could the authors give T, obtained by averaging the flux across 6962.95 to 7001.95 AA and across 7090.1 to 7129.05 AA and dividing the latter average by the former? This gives 0.88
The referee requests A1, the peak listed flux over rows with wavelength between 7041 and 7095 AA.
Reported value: 18.66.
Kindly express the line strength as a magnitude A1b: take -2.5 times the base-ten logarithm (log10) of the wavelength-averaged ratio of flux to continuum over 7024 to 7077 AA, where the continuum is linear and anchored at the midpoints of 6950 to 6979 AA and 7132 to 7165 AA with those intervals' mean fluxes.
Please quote 0.02 mag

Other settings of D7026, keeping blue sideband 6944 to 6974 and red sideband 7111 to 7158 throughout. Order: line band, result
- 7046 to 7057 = 0.0 AA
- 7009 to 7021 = -0.5 AA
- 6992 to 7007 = 0.5 AA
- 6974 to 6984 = 0.1 AA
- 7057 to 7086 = -0.2 AA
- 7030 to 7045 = -0.3 AA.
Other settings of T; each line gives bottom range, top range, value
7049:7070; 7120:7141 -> 0.91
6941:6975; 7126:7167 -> 0.89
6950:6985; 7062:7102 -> 0.93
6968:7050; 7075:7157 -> 0.91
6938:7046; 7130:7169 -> 0.92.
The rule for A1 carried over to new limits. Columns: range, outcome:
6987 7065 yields 19.54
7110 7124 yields 14.97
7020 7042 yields 17.89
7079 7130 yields 18.75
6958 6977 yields 19.33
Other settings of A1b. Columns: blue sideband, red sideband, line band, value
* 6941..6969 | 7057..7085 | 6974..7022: 0.01 mag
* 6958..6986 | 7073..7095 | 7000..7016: -0.03 mag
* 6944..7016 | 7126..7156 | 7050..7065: 0.04 mag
